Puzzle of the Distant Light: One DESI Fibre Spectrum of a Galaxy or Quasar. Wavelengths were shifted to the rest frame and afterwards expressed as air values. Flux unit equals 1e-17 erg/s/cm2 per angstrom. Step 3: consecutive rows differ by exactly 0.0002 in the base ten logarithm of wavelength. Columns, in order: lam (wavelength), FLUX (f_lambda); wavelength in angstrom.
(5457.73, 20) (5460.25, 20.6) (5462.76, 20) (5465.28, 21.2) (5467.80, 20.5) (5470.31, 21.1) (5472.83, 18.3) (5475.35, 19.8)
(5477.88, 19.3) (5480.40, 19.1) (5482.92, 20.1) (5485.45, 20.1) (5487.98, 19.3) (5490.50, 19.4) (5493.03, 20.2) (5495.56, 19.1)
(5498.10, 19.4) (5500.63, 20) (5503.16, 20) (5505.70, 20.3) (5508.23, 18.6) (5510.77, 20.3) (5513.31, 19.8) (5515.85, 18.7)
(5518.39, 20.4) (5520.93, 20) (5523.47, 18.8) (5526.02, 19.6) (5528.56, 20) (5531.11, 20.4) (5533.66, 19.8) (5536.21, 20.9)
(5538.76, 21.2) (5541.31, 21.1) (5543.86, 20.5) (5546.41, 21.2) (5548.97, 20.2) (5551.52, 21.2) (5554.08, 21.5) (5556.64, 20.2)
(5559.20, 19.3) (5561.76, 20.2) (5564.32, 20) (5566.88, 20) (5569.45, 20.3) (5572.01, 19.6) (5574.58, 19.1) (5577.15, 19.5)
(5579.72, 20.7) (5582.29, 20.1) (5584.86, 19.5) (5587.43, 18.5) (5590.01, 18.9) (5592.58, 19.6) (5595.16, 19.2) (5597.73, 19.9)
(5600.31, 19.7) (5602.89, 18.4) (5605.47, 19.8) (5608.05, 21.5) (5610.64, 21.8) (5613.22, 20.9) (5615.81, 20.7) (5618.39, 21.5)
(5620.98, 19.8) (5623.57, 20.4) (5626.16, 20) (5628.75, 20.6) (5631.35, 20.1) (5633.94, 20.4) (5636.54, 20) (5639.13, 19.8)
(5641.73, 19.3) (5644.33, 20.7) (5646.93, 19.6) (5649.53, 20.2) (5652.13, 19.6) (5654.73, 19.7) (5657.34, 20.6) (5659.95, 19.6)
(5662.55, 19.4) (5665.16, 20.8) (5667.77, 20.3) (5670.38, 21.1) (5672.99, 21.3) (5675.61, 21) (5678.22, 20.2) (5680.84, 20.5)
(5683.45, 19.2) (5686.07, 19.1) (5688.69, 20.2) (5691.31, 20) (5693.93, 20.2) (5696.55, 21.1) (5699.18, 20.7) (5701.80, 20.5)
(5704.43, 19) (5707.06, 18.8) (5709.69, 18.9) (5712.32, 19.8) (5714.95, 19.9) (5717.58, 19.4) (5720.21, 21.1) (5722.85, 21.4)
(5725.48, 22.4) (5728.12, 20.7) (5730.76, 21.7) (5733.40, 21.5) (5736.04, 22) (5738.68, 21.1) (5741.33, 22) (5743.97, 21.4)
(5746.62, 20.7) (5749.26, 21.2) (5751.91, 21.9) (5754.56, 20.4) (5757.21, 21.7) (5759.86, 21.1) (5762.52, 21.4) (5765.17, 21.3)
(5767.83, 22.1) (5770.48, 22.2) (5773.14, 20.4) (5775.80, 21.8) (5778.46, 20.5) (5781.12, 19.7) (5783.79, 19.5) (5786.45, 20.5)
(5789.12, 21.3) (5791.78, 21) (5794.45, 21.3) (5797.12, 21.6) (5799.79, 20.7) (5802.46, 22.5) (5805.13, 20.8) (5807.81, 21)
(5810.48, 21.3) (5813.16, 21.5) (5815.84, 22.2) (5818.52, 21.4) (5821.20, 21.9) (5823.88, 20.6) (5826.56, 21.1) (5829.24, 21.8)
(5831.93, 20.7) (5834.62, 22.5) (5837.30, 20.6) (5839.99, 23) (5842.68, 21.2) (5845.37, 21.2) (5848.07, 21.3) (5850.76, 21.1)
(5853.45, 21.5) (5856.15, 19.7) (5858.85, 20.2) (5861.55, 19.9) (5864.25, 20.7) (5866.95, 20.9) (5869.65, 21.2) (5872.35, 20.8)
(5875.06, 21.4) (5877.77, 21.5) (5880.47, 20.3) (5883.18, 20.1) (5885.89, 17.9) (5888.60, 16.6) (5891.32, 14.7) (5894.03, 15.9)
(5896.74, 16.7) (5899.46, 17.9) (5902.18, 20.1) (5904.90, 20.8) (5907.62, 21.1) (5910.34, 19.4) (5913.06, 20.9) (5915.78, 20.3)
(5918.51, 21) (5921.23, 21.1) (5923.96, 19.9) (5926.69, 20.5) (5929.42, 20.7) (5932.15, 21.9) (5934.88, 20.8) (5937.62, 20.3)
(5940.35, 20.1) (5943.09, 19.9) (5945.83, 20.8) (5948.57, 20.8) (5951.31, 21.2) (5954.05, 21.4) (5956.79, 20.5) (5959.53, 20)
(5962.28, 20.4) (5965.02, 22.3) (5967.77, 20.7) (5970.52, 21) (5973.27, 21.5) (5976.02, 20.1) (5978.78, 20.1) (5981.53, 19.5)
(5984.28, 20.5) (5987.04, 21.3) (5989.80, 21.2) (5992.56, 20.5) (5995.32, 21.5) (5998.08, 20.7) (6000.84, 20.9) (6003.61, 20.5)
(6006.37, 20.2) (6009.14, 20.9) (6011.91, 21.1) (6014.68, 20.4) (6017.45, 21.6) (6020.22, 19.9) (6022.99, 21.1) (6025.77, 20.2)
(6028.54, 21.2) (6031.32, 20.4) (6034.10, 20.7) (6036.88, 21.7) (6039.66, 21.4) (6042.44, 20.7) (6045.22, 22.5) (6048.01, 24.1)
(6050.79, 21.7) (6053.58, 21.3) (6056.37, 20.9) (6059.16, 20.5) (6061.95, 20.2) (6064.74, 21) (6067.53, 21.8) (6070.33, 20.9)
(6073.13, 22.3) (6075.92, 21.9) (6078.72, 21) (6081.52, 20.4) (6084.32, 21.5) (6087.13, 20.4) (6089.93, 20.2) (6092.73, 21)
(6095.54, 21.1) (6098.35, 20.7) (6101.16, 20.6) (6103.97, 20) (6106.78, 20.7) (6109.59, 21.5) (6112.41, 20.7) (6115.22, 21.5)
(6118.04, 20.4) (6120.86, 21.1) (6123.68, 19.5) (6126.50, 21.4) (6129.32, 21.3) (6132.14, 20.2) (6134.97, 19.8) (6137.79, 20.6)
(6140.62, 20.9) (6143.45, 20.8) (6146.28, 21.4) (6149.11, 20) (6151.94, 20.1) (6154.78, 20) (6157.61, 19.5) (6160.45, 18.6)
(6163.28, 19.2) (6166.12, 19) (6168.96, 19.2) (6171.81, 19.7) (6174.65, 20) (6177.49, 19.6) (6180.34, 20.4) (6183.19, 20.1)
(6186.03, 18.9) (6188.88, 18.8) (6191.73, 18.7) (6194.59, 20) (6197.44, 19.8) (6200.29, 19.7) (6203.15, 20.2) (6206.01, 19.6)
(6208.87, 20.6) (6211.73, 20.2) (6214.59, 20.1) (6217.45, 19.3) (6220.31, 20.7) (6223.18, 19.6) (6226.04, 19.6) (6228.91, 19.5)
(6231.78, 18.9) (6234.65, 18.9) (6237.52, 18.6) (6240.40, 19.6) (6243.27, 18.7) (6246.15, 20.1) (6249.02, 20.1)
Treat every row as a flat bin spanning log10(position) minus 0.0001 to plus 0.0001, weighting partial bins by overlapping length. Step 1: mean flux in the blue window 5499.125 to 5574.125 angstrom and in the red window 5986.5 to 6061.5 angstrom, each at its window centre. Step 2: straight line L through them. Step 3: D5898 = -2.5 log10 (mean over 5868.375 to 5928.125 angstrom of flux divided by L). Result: 0.07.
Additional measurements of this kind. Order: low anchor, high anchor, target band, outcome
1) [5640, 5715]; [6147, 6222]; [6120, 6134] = -0.05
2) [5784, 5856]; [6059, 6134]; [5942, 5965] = 0.02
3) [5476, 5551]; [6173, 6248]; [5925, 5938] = -0.06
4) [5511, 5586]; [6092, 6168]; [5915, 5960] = -0.02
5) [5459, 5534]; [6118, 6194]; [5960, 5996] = -0.05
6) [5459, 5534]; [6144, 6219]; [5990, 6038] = -0.06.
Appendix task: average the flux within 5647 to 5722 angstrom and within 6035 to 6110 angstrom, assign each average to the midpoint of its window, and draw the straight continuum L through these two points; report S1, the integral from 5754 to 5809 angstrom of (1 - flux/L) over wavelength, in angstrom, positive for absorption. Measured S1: -2.0 angstrom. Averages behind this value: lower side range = 20.1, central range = 21.1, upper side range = 21.2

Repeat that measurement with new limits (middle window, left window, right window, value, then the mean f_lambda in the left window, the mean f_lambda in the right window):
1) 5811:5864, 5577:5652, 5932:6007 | -1.95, 20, 20.7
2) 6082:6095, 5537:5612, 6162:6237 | -0.71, 20.1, 19.6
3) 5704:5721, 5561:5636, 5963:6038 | 0.59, 20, 20.8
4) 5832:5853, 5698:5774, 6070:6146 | -0.60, 20.9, 20.8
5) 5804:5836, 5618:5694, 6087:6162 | -1.77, 20.2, 20.5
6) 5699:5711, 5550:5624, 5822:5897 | 0.40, 20.1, 20.2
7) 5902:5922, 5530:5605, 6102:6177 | -0.43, 20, 20.3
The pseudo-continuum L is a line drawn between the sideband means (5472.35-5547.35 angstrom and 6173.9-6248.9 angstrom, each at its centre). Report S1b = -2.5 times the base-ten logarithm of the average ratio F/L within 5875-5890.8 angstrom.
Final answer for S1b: 0.03 mag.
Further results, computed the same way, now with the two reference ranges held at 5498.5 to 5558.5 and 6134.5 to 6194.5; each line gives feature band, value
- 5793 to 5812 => -0.07 mag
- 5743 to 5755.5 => -0.06 mag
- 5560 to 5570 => 0.00 mag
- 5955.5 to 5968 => -0.05 mag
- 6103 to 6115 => -0.05 mag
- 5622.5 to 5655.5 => 0.00 mag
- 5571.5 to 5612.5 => 0.02 mag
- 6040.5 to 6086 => -0.08 mag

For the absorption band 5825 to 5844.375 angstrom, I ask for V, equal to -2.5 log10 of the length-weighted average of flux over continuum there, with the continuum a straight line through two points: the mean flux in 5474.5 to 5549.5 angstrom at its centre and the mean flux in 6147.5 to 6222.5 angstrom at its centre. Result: -0.09 mag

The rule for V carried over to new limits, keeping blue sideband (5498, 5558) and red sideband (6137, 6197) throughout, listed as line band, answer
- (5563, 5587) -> 0.02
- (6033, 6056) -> -0.10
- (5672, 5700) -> -0.01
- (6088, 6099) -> -0.05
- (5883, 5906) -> 0.13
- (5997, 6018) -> -0.05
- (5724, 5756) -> -0.07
